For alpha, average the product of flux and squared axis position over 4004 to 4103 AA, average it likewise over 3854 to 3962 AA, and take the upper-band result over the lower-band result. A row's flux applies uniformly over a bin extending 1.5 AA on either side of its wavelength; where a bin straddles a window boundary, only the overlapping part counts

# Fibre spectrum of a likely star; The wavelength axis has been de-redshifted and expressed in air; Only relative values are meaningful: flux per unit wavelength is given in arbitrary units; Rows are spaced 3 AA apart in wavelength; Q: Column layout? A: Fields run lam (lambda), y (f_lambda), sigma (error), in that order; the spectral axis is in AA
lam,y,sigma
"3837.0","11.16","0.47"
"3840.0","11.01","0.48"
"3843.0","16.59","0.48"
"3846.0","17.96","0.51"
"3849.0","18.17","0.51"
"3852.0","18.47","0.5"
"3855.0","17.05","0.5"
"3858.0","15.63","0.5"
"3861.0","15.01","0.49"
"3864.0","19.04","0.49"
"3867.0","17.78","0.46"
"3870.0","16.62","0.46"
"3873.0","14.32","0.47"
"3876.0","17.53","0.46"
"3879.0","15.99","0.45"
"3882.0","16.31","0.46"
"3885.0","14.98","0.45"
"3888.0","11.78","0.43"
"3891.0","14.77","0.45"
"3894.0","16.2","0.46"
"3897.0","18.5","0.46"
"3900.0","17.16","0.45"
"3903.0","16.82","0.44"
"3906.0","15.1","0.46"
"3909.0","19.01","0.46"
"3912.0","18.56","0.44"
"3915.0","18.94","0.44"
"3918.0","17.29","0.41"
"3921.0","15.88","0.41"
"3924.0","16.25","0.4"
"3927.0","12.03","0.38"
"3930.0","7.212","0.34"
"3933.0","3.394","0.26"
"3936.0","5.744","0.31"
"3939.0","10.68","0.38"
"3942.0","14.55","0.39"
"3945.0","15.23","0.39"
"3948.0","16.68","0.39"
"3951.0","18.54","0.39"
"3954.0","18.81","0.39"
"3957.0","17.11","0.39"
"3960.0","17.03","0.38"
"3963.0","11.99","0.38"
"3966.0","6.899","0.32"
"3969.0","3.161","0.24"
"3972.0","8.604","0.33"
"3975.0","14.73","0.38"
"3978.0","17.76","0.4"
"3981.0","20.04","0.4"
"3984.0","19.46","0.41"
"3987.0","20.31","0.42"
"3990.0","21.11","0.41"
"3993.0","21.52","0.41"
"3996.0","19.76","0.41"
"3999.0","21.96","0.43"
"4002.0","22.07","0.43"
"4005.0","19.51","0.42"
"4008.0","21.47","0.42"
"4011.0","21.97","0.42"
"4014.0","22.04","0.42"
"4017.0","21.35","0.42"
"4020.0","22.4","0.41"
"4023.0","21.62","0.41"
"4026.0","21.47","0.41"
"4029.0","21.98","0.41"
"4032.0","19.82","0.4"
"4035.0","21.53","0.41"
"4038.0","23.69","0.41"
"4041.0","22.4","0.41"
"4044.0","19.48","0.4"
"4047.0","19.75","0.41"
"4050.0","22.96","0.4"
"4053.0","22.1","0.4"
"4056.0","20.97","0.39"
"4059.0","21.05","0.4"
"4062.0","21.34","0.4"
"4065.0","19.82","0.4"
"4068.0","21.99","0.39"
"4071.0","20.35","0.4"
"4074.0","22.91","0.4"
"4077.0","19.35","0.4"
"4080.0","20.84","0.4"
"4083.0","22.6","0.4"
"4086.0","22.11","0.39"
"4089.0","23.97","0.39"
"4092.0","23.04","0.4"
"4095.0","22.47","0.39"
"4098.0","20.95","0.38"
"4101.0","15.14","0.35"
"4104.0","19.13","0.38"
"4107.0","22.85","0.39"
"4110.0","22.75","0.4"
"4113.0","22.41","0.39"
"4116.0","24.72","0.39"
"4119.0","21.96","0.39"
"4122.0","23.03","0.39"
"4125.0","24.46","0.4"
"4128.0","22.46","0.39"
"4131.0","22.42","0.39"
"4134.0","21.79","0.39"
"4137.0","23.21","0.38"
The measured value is 1.50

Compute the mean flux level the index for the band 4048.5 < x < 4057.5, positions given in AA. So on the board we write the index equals 22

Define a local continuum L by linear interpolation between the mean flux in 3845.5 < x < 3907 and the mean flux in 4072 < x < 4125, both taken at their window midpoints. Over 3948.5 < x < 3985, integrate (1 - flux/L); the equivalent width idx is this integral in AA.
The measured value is 8.1 AA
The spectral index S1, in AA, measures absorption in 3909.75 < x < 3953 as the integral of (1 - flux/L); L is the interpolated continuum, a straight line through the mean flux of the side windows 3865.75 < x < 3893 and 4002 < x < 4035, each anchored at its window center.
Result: 9.5 AA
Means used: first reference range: 15.6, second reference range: 21.4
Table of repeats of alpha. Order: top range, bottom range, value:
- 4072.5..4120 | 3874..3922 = 1.45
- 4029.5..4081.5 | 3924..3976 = 1.86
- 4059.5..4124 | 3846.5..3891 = 1.48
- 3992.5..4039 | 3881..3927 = 1.39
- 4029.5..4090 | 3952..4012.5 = 1.29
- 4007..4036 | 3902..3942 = 1.67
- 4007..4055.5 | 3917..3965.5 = 1.68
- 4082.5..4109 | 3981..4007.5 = 1.08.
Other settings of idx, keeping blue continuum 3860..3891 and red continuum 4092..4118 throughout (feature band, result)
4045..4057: -0.8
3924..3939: 7.7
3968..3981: 4.2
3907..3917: -1.1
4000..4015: -1.8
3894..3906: -0.4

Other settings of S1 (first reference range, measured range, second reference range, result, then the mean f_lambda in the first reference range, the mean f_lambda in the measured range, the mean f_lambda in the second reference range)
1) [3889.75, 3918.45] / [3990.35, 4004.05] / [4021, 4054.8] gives -0.7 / 17.3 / 21.2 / 21.5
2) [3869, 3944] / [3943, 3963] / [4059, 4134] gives -0.5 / 14.6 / 16.8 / 21.8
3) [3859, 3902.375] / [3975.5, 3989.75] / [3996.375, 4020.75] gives 0.8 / 16.1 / 19.2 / 21.5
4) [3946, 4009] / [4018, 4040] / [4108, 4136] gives -3.1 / 17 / 21.8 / 22.9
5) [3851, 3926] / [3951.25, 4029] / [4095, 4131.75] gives 3.2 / 16.6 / 18.2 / 21.9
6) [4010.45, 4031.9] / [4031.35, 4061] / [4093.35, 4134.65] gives 0.5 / 21.7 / 21.4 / 21.9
